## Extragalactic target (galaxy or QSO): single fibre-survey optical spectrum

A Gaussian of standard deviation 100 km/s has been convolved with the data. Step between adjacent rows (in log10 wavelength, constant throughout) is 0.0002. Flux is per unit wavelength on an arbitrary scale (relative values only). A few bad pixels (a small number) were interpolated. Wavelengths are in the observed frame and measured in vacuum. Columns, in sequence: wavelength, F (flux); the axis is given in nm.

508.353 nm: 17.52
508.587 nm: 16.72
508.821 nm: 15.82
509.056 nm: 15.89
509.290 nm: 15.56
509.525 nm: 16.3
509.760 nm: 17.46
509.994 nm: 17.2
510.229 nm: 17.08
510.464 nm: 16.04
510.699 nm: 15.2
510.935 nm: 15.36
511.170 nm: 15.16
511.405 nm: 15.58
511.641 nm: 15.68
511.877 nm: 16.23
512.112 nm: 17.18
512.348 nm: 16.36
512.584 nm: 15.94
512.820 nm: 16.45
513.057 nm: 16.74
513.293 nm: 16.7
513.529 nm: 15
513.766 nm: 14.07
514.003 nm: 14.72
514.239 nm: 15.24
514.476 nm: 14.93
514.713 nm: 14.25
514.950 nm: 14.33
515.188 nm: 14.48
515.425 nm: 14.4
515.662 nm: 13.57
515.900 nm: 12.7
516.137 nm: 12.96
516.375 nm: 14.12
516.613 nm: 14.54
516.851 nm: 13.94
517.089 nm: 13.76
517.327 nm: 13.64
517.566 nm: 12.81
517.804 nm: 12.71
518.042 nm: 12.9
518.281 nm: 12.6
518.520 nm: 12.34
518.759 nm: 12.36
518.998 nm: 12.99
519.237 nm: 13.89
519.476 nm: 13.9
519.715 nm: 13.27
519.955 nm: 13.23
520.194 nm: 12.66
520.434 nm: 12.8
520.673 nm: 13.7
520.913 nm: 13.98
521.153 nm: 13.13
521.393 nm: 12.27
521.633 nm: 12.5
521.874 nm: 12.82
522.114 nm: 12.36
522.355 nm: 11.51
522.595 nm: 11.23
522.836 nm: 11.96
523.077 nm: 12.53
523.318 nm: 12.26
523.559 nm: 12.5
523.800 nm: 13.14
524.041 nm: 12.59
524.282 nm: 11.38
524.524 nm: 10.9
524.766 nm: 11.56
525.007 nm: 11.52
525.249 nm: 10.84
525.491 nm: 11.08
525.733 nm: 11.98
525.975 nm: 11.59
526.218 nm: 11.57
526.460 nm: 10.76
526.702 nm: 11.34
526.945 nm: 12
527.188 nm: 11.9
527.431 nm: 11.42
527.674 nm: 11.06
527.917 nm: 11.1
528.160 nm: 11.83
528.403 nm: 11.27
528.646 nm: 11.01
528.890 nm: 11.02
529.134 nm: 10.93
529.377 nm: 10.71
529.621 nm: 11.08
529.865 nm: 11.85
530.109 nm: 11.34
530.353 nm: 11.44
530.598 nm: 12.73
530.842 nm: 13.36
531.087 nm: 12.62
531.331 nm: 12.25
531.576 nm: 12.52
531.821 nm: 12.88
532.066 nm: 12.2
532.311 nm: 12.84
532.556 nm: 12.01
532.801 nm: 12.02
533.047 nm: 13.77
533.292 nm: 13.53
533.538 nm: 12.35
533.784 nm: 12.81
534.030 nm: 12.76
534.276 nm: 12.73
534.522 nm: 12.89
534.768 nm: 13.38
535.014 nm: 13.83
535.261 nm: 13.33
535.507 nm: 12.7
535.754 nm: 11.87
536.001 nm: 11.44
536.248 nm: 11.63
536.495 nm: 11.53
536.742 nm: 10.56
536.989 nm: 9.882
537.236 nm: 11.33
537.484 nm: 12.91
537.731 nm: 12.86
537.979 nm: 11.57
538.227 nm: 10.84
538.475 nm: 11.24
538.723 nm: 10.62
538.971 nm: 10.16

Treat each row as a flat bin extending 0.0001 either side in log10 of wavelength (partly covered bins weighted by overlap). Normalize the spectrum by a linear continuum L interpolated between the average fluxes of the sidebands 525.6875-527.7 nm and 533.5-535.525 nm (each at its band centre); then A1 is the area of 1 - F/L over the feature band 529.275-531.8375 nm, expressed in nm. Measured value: 0.04 nm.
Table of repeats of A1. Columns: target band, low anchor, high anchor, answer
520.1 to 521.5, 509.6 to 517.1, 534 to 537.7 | 0.11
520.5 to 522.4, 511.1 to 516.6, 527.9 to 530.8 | 0.06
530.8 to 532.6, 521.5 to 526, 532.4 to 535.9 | 0.01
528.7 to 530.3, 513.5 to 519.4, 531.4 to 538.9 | 0.19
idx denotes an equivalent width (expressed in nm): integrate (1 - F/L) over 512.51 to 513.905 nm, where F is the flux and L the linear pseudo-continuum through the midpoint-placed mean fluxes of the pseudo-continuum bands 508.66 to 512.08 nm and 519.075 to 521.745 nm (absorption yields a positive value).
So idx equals -0.048 nm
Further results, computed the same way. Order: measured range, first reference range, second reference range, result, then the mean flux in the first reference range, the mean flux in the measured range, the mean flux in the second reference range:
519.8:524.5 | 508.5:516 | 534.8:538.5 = 0.52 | 15.6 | 12.5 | 11.9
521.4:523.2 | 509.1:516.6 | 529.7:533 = 0.22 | 15.4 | 12.1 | 12.3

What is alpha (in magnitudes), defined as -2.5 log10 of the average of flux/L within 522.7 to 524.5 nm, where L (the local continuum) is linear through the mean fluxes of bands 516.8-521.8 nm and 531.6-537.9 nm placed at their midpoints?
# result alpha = 0.056 mag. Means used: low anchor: 13.1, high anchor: 12.4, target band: 12.2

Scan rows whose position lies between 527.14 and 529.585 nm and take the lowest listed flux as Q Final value 10.71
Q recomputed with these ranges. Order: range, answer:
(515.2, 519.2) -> 12.34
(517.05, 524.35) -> 11.23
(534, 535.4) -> 12.73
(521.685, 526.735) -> 10.76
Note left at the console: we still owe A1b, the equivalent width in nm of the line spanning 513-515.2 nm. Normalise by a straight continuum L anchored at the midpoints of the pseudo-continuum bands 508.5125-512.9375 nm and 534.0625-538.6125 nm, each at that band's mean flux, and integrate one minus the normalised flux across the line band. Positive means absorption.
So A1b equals 0.084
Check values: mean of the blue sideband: 16.2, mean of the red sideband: 12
